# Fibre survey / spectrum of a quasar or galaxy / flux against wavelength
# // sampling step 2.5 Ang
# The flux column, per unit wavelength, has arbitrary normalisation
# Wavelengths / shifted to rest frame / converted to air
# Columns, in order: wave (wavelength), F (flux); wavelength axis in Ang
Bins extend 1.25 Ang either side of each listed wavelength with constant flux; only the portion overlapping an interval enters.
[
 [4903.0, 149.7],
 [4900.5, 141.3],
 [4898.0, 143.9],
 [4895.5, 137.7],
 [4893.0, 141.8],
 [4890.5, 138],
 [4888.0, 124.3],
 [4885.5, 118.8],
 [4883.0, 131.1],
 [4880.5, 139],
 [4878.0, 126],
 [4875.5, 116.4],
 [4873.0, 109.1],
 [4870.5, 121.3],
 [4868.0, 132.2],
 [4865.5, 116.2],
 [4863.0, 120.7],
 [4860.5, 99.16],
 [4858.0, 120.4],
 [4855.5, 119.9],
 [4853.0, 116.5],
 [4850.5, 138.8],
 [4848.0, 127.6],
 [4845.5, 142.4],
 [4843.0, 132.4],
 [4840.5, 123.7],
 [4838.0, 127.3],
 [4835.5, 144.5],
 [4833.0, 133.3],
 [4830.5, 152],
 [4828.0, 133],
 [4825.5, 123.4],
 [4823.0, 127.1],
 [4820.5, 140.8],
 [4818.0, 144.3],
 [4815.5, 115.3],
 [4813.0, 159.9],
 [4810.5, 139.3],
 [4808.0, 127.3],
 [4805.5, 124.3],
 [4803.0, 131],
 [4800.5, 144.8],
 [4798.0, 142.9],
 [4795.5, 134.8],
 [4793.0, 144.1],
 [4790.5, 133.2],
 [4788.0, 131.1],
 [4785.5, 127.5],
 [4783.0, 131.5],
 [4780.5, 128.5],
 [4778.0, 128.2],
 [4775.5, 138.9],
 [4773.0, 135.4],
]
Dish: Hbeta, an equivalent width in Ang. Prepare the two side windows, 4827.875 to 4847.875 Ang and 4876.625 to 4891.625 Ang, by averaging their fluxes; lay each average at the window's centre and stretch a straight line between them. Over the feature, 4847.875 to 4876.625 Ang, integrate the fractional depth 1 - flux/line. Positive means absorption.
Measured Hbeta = 2.8 Ang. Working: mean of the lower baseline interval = 136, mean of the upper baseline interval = 129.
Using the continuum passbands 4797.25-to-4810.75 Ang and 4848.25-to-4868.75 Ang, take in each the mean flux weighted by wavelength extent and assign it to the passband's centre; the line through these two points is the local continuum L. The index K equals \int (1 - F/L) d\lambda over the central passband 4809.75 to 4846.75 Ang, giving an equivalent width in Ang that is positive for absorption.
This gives -2.2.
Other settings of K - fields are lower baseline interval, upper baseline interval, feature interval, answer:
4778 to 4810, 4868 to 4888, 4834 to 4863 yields 0.17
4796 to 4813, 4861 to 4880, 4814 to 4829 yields 0.16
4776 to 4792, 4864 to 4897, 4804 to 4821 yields -0.79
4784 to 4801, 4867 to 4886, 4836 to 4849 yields -0.23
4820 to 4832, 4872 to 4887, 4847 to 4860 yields 0.61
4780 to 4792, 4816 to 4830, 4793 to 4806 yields -0.51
